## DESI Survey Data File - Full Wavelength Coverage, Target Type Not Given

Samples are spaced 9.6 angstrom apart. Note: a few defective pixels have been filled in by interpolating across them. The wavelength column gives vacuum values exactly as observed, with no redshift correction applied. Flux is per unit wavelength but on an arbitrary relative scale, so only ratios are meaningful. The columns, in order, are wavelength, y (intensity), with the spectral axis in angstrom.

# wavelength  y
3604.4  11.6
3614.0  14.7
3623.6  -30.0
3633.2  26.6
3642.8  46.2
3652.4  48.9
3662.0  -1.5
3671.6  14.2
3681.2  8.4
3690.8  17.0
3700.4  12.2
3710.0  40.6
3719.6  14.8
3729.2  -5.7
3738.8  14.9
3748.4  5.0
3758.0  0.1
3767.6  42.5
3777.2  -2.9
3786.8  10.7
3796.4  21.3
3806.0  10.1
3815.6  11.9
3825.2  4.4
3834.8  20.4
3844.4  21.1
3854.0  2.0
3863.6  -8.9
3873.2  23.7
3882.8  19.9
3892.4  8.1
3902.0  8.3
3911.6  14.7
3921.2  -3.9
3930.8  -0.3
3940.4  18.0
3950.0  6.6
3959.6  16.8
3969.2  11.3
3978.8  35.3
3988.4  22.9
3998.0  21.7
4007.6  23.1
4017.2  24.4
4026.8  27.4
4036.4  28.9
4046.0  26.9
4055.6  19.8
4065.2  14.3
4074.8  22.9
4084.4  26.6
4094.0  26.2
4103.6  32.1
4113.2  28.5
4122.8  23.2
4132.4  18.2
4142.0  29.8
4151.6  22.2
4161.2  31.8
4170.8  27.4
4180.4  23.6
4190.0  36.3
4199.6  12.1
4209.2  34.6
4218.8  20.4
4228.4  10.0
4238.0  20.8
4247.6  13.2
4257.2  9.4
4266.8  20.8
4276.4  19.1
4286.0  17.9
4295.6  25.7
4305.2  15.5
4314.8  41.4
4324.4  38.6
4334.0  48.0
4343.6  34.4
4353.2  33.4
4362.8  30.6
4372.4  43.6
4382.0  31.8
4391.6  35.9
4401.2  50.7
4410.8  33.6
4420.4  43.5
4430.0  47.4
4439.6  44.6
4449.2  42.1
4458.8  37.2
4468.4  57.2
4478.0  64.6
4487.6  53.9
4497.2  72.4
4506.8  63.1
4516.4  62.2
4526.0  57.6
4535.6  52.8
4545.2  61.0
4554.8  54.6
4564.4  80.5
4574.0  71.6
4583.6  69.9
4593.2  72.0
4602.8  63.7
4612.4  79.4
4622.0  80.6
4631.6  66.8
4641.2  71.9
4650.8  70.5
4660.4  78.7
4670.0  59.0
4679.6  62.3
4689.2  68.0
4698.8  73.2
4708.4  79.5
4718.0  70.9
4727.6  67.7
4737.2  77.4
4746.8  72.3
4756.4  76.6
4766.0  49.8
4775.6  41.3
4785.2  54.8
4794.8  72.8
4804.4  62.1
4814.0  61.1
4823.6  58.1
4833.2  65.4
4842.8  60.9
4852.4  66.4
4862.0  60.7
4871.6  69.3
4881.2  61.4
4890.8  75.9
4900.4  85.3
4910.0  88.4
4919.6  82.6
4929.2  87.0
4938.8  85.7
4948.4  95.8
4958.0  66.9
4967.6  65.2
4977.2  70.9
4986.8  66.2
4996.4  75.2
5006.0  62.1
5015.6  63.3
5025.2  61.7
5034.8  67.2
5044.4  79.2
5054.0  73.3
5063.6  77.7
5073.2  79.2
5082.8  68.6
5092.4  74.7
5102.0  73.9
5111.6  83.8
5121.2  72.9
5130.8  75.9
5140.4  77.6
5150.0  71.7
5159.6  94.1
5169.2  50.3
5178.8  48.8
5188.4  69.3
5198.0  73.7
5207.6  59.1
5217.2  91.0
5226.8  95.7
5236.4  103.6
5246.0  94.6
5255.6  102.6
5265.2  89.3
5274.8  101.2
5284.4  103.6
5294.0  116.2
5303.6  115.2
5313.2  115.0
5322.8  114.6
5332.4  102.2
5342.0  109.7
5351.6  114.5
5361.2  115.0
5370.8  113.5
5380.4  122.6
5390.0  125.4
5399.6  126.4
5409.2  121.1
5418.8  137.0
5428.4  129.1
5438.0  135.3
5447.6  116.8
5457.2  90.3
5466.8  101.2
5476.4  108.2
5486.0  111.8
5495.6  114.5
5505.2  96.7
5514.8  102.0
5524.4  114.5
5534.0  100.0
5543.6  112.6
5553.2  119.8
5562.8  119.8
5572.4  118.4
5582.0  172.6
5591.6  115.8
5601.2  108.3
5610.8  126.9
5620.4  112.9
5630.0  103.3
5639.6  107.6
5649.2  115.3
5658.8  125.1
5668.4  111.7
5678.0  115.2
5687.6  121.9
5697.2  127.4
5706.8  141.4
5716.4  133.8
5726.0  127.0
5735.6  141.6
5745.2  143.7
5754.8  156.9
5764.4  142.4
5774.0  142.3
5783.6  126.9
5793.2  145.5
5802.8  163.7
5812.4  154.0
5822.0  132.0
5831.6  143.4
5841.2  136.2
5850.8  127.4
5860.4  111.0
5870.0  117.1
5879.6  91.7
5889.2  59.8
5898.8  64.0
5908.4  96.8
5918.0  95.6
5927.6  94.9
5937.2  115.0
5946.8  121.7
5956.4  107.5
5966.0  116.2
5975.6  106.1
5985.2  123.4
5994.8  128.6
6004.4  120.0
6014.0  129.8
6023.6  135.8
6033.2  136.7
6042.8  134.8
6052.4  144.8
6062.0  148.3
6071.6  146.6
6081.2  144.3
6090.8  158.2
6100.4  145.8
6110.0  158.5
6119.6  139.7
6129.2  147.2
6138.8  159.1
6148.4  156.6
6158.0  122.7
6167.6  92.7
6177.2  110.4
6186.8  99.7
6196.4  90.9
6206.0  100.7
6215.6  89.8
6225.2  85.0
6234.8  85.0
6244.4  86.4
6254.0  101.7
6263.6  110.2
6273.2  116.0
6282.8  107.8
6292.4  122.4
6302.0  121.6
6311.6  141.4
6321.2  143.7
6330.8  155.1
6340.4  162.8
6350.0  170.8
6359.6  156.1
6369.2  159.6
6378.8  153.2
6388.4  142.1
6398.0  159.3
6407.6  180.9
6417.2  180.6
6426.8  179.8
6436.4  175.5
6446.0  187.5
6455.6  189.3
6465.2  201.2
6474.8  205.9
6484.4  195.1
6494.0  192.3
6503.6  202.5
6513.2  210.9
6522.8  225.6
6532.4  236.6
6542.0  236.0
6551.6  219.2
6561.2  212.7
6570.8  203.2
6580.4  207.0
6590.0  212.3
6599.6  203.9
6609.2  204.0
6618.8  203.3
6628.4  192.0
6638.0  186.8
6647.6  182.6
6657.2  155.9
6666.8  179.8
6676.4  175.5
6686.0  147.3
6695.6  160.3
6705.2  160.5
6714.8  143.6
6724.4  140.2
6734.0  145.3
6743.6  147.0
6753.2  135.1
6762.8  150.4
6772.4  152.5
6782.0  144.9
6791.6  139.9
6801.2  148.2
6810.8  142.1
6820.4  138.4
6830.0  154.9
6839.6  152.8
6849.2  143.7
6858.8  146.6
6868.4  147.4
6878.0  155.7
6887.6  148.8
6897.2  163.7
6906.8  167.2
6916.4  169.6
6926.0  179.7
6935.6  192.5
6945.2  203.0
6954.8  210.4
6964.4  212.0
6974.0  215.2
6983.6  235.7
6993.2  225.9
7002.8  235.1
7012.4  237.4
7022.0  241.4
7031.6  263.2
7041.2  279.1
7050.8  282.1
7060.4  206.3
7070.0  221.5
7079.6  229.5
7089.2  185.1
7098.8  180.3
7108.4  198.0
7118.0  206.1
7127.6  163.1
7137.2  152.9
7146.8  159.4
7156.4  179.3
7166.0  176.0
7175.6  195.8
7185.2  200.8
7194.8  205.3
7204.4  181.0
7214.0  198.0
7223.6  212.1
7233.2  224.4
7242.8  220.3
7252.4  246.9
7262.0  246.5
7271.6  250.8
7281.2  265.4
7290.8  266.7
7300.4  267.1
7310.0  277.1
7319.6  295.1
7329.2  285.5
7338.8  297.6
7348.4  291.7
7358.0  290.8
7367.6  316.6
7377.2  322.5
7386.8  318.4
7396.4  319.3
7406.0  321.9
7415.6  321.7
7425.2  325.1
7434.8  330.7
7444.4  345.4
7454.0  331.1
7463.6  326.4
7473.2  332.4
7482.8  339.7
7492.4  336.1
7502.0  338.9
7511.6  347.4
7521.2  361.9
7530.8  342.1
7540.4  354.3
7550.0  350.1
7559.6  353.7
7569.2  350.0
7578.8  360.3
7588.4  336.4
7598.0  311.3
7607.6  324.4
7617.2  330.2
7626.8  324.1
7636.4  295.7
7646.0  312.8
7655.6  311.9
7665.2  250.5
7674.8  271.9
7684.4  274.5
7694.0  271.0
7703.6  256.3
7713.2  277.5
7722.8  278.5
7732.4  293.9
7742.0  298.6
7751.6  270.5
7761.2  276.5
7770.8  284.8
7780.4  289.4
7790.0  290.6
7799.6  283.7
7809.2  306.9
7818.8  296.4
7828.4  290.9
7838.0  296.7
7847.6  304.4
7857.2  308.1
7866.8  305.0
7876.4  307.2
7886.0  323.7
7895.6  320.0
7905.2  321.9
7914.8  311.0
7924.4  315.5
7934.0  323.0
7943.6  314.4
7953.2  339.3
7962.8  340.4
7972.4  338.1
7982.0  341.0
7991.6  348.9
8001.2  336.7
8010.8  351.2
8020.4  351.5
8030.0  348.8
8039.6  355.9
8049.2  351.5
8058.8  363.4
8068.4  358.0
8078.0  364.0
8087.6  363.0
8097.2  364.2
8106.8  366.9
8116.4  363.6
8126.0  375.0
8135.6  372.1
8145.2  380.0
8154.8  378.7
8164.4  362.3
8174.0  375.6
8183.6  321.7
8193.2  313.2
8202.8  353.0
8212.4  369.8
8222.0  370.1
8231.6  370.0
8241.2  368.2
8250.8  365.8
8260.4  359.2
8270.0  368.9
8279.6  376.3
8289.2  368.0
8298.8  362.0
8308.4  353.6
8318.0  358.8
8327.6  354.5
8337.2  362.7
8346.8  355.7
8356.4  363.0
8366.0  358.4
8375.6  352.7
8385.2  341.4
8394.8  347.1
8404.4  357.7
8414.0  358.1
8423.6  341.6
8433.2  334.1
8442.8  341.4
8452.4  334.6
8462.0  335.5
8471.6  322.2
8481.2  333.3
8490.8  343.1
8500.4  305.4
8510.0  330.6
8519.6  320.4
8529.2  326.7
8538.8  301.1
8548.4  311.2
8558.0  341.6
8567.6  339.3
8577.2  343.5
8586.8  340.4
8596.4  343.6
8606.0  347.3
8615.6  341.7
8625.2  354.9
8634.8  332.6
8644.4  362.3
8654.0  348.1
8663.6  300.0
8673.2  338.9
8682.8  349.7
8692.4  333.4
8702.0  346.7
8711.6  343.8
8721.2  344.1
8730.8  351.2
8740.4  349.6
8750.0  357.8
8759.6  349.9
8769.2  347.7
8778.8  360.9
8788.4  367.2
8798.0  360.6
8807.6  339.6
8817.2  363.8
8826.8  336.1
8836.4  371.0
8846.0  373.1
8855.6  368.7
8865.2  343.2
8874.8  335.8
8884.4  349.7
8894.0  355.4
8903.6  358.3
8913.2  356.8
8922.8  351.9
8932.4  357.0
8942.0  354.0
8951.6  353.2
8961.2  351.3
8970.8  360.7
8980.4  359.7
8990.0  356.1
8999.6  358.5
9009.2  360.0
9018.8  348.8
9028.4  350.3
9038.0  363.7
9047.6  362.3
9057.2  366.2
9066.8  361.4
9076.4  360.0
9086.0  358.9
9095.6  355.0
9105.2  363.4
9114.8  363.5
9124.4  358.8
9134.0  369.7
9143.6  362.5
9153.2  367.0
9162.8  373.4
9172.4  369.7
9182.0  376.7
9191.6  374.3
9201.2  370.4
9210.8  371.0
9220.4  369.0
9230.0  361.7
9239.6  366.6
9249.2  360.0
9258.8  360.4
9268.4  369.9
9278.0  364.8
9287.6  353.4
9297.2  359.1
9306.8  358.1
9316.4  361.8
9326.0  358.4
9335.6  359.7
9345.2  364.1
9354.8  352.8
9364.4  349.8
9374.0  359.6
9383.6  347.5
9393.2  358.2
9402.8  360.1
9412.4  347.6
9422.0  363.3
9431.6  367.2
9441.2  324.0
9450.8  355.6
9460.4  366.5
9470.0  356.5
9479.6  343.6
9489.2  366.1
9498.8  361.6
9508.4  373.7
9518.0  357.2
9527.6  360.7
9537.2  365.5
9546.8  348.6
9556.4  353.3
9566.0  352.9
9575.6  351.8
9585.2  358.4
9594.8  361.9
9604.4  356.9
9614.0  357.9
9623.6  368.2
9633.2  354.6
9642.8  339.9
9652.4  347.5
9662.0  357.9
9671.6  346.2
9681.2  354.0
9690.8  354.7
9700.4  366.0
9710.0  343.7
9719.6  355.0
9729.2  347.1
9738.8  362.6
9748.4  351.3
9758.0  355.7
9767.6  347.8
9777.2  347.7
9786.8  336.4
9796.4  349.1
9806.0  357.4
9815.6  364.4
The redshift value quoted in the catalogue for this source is 0.000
